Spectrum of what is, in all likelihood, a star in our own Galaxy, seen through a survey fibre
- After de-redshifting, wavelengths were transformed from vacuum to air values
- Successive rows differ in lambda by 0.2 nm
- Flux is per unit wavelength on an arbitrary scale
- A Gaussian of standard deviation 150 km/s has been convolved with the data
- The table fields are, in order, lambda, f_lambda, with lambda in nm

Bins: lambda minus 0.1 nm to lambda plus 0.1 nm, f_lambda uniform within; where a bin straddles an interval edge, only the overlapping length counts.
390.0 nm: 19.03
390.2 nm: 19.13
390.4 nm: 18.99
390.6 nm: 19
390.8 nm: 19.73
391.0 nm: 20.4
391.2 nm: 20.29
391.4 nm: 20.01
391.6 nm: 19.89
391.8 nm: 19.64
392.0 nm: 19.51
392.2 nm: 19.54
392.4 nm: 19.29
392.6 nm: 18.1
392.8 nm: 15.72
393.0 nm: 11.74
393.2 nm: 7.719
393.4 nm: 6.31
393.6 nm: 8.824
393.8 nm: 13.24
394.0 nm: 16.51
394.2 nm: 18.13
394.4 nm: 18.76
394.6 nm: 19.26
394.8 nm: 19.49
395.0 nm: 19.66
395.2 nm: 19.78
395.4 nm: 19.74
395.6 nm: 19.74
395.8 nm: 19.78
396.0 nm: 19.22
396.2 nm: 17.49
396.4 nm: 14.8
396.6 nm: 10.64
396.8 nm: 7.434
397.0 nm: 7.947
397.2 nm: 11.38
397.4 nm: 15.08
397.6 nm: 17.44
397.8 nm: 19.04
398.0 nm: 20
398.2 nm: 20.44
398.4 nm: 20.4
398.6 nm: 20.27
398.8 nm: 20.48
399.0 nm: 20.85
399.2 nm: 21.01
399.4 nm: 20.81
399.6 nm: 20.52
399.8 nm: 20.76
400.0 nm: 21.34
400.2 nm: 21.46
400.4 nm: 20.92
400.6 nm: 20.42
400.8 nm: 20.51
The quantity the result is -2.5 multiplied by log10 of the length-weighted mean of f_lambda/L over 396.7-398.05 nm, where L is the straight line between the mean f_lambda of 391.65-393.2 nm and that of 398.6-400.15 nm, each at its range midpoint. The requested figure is 0.39 mag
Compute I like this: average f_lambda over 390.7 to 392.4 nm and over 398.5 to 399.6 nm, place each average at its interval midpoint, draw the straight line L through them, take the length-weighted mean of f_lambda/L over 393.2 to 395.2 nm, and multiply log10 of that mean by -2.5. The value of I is 0.29 mag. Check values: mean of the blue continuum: 19.8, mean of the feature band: 15.4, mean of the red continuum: 20.7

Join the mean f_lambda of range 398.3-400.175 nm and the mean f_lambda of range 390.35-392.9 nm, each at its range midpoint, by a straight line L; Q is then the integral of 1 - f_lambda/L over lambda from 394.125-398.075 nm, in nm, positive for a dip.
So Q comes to 0.67 nm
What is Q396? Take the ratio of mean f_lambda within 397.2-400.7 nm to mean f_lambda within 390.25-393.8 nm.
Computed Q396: 1.19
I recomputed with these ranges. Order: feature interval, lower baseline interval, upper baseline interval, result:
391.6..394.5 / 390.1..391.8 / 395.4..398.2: 0.19 mag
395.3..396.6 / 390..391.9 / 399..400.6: 0.14 mag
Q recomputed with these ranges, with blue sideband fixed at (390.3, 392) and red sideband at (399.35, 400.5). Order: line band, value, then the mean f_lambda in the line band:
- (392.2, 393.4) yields 0.343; 14.2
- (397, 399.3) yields 0.271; 18.3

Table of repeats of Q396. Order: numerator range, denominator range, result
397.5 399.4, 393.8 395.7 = 1.07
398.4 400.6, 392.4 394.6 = 1.48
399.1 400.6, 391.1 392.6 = 1.07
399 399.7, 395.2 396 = 1.06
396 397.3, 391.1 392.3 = 0.62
